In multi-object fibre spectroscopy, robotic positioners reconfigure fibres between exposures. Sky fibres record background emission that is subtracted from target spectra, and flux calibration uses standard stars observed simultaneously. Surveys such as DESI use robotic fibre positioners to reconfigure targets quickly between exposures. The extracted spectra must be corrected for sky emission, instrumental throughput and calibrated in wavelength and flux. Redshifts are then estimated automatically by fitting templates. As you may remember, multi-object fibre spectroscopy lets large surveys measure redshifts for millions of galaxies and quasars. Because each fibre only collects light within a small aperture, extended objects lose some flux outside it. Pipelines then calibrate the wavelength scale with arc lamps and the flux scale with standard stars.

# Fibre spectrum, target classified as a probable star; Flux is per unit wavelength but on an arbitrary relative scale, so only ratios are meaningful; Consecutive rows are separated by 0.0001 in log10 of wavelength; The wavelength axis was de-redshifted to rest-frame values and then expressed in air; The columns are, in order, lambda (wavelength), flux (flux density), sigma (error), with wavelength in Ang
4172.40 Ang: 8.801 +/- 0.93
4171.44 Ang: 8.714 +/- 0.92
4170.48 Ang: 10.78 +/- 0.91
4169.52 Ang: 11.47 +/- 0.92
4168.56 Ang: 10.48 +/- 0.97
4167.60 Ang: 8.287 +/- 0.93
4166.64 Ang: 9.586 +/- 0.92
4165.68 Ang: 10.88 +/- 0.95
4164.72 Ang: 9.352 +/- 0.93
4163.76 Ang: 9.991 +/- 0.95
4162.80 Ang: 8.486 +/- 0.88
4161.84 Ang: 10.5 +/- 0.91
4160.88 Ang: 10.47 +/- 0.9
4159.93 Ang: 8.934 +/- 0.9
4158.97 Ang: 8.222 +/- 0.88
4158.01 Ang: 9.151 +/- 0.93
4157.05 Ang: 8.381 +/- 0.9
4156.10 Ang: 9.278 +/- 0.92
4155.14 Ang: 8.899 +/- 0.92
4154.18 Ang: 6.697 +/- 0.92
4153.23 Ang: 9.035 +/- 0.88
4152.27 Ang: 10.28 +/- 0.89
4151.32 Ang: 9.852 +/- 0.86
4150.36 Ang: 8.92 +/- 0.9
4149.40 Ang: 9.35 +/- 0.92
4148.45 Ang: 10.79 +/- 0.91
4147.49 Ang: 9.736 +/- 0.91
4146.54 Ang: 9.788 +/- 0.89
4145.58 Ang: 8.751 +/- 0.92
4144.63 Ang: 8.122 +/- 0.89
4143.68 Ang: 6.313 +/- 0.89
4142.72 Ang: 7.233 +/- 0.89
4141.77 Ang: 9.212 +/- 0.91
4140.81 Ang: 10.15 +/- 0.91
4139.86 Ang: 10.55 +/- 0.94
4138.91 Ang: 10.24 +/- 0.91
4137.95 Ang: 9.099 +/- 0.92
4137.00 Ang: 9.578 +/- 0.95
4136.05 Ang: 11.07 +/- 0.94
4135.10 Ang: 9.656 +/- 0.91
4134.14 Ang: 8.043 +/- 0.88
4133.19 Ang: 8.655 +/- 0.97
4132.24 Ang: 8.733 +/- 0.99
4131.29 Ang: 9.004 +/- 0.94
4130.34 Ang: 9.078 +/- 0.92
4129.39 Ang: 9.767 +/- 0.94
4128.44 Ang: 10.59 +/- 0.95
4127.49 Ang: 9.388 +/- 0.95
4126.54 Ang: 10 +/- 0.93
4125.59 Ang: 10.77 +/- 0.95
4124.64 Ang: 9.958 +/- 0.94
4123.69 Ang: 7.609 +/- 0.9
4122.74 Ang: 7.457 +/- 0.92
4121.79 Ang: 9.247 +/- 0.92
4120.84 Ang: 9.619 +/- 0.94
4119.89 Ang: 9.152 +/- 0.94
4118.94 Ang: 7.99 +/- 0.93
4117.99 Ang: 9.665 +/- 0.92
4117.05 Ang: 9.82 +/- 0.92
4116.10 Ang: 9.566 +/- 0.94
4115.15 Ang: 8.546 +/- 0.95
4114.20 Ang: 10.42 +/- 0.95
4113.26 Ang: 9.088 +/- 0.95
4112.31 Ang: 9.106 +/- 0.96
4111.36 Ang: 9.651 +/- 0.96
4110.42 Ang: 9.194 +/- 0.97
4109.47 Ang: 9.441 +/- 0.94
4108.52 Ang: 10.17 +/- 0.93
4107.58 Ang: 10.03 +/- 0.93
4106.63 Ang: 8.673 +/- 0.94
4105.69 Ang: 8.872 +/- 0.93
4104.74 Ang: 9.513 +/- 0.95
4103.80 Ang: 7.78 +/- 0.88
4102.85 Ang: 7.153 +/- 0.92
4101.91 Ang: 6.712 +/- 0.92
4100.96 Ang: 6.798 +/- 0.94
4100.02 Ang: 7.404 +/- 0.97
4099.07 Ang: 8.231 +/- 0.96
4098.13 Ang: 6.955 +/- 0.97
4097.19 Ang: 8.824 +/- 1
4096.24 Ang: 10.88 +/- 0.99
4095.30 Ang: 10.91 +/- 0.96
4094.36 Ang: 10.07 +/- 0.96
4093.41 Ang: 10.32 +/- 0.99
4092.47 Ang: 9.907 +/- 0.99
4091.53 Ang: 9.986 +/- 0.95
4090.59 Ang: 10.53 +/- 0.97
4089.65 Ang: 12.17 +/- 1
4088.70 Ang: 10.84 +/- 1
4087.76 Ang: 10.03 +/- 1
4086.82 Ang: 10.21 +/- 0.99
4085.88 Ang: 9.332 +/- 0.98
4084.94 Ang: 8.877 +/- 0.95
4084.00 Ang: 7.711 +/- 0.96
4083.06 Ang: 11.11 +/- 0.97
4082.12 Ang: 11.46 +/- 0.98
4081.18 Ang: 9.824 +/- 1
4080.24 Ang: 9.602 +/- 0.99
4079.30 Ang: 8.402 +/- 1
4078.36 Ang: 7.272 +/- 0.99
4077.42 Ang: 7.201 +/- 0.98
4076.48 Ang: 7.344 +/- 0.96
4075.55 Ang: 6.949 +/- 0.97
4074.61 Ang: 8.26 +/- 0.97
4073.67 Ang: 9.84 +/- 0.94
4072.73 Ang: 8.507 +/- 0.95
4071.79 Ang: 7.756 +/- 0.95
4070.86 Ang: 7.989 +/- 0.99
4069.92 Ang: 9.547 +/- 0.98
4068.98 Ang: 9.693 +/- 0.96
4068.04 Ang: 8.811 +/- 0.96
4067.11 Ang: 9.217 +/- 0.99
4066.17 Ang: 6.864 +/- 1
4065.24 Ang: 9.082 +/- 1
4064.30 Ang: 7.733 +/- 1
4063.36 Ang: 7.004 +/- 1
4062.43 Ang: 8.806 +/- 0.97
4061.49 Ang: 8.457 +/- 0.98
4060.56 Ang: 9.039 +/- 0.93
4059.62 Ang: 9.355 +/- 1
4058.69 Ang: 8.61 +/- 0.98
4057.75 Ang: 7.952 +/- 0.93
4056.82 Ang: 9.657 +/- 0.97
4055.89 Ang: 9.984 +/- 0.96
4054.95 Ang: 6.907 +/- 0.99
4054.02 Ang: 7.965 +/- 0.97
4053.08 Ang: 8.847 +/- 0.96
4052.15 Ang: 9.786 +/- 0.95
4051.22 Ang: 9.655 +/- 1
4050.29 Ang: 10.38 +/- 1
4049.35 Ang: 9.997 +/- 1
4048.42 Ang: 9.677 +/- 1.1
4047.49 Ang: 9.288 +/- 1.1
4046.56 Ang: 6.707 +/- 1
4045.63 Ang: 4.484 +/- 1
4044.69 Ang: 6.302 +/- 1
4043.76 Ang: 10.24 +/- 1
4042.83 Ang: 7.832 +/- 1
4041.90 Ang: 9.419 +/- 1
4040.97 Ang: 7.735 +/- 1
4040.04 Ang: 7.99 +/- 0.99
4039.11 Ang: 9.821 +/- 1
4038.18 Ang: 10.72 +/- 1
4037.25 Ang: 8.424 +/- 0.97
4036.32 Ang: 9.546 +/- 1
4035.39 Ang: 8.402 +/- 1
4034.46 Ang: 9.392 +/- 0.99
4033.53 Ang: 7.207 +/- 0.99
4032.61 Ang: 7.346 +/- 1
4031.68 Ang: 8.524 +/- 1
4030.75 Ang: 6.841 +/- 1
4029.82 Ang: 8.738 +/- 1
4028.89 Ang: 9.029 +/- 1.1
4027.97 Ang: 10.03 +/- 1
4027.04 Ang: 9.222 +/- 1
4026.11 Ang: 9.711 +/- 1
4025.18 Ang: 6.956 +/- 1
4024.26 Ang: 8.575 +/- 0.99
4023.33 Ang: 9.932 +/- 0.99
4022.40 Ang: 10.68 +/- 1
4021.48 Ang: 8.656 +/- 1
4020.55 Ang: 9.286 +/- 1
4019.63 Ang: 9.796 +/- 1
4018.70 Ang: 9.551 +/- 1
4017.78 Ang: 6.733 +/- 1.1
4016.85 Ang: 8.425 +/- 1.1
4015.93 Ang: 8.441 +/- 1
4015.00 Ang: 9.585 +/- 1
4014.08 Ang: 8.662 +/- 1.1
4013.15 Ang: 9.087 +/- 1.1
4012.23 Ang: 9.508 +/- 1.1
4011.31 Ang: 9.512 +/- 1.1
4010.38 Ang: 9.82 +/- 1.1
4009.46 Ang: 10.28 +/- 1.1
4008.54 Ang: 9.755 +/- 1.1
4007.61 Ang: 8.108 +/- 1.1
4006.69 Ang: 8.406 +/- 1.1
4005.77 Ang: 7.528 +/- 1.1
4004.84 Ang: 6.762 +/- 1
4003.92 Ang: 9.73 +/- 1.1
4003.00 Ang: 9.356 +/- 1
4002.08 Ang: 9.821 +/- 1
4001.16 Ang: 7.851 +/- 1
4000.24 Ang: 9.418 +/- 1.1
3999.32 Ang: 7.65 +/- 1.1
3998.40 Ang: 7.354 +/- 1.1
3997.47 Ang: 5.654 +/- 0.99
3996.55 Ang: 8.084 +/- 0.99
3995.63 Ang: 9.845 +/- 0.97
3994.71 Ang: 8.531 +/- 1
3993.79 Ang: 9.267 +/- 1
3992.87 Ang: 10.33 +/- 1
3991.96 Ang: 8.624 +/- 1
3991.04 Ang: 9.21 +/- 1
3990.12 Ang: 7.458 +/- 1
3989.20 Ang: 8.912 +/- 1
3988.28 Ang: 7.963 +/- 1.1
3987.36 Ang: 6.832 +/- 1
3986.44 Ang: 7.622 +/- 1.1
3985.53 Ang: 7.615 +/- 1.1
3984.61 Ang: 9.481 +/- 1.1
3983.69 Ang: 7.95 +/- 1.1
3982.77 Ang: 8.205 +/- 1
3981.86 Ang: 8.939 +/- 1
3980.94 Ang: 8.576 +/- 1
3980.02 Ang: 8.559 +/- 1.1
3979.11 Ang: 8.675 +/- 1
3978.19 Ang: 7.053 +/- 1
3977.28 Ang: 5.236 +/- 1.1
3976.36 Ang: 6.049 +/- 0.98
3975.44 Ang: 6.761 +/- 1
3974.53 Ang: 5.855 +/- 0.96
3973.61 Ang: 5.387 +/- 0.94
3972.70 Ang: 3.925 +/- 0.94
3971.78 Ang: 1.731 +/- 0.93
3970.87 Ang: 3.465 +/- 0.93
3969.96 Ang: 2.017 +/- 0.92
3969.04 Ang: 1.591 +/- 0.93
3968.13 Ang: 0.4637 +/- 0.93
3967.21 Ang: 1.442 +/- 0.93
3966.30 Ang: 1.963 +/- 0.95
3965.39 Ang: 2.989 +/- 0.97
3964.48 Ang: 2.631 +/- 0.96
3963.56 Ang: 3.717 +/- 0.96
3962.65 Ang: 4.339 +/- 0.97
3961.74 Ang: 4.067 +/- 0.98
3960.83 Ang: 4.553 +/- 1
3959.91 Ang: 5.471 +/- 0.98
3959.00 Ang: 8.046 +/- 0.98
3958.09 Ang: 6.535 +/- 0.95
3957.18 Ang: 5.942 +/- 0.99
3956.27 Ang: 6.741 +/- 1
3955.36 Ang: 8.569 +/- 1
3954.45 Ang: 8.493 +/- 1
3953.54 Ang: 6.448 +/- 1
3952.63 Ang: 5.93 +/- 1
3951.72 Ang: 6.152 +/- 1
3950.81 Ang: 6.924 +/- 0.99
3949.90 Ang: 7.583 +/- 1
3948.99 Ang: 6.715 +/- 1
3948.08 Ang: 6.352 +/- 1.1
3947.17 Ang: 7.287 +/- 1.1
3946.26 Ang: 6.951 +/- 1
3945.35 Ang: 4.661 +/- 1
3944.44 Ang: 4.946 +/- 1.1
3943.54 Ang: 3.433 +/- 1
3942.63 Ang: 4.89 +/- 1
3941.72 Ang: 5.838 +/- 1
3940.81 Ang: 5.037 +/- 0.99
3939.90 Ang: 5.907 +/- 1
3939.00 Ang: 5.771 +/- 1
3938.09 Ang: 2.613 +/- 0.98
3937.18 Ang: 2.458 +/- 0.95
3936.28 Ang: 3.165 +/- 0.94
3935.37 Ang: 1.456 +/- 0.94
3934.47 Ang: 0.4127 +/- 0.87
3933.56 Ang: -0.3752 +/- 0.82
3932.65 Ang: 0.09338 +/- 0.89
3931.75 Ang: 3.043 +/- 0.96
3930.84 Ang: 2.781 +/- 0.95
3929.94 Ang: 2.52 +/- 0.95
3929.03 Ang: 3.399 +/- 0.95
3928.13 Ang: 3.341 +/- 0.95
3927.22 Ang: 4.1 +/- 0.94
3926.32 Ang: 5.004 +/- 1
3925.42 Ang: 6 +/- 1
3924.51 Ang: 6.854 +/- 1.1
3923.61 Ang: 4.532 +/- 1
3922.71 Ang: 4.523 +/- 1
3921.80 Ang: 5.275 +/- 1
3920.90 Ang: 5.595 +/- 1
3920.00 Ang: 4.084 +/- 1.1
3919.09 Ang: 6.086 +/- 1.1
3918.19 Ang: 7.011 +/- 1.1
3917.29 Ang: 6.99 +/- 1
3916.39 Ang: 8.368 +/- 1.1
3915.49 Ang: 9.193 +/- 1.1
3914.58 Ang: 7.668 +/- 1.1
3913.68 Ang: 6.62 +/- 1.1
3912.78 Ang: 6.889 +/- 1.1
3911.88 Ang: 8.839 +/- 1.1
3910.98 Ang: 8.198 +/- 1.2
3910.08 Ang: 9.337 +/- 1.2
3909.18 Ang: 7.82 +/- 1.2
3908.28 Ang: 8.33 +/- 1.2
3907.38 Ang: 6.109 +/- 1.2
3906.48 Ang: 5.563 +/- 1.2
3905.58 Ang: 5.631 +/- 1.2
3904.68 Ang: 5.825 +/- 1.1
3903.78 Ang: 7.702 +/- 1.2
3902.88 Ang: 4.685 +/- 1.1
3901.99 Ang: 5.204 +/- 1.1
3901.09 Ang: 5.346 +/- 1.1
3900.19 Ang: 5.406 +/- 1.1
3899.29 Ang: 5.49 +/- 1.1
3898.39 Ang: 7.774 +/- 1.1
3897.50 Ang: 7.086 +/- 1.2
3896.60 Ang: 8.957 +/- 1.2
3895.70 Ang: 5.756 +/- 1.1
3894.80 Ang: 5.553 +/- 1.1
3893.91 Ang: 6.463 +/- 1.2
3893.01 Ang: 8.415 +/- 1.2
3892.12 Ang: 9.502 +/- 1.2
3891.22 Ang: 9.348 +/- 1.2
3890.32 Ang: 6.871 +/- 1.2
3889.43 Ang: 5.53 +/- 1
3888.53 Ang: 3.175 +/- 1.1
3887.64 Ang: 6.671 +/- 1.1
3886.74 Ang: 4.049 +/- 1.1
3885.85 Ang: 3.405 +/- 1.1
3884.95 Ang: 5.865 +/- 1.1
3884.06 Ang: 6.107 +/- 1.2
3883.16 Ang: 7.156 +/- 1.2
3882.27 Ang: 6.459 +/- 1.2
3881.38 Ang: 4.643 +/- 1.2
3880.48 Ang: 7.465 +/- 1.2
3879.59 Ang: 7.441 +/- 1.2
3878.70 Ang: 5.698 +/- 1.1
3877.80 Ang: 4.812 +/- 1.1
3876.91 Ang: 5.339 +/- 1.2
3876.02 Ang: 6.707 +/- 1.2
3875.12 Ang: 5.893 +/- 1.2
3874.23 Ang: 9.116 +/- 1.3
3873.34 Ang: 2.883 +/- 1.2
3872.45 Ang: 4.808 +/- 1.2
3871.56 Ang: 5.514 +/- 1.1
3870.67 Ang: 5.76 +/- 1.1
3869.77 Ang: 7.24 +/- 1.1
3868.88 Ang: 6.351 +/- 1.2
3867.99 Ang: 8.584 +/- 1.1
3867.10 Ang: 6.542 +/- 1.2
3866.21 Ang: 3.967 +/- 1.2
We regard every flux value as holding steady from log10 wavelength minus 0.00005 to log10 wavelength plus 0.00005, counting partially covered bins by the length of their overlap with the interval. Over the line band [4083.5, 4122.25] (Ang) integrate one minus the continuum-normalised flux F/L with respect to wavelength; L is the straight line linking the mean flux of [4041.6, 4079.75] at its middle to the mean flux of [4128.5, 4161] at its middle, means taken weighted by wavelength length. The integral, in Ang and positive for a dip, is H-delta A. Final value -2.0 Ang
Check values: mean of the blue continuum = 8.45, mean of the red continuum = 9.15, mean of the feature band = 9.25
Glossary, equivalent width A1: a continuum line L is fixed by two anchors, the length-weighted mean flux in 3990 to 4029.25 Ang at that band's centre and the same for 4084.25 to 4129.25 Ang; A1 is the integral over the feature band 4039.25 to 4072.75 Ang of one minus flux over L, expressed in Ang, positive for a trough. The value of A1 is 1.9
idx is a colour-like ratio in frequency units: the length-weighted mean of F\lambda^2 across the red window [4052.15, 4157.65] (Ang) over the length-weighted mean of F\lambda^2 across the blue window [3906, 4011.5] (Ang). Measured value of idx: 1.57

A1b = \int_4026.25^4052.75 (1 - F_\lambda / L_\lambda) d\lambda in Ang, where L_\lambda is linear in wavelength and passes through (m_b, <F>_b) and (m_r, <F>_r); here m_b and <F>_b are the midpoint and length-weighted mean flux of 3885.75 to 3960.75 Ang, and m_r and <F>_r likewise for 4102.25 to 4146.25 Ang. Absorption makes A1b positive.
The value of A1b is -3.27 Ang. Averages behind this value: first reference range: 5.77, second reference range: 9.16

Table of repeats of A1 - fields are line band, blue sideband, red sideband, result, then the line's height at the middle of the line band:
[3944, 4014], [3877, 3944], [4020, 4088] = 2.7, 7.09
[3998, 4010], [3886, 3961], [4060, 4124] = -2.2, 7.3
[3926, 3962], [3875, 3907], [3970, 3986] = 8.9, 6.42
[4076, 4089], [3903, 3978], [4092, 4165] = -1.6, 8.17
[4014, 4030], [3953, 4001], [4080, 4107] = -3.1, 7.53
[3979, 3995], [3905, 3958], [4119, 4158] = -4.9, 6.51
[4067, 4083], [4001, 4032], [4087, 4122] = 0.7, 9.16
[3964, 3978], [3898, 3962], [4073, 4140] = 6.4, 6.43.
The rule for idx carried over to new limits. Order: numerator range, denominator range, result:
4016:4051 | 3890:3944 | 1.65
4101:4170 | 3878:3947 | 1.84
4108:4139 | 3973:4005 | 1.25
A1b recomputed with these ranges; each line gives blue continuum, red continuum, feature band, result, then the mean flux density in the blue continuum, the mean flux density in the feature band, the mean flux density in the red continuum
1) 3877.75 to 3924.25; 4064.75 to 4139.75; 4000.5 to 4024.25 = -3.1 Ang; 6.49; 9.01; 9.16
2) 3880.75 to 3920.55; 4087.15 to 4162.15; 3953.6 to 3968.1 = 4.7 Ang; 6.62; 4.94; 9.25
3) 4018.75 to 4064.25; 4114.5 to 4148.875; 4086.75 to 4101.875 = -0.8 Ang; 8.72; 9.52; 9.25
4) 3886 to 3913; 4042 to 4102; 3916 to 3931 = 4.0 Ang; 6.68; 5.12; 8.86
